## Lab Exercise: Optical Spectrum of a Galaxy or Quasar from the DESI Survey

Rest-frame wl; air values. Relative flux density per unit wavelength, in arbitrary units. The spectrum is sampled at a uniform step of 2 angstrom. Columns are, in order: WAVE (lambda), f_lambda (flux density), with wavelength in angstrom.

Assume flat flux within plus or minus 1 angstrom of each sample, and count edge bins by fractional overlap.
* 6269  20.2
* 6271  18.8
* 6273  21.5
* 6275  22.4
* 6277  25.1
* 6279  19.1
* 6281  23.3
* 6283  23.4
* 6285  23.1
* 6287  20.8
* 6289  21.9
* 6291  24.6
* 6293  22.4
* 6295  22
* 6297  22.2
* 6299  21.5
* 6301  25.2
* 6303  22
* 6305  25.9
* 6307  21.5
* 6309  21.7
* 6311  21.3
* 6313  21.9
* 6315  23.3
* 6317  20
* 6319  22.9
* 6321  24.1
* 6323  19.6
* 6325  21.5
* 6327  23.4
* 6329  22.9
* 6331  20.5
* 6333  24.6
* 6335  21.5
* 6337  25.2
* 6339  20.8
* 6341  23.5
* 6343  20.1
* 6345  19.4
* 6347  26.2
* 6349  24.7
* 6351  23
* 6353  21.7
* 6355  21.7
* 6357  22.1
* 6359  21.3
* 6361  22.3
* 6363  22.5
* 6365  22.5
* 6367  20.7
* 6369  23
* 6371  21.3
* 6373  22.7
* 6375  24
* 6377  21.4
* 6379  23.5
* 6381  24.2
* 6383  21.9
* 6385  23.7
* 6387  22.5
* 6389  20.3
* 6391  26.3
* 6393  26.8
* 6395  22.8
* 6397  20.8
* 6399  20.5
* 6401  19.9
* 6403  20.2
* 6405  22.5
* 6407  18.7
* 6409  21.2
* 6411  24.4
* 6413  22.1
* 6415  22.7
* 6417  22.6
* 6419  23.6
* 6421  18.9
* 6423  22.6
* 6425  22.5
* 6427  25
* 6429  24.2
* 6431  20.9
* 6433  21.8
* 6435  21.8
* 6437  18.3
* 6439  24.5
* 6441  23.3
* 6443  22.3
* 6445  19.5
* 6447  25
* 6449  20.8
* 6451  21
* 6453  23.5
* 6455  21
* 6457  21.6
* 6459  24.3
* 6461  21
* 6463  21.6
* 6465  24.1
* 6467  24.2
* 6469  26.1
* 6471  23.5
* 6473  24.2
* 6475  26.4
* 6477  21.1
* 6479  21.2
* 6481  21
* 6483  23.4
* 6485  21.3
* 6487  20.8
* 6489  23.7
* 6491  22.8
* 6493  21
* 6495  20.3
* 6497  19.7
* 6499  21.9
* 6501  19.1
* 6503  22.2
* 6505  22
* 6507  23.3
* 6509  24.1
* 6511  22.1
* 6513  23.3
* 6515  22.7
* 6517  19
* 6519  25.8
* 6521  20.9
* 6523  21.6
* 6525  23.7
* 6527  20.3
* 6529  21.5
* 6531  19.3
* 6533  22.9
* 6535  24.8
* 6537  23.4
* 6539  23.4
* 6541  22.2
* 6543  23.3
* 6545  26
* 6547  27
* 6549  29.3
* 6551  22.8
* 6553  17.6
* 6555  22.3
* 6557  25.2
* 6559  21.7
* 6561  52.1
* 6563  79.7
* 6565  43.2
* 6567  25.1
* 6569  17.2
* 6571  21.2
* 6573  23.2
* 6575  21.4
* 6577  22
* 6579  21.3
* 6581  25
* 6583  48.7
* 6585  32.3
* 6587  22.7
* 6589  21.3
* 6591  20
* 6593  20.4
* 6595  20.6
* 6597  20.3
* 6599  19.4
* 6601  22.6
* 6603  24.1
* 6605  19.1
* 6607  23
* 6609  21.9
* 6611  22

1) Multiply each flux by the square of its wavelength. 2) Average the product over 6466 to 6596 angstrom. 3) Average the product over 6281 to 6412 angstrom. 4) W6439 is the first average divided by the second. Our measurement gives 1.17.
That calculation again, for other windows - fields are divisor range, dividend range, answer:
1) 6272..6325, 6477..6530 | 1.04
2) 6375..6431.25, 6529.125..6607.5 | 1.22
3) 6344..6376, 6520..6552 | 1.10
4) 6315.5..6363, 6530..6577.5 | 1.31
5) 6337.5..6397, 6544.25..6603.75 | 1.28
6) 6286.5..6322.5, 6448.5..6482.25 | 1.06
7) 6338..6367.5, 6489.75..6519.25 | 1.03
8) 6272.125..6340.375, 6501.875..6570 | 1.24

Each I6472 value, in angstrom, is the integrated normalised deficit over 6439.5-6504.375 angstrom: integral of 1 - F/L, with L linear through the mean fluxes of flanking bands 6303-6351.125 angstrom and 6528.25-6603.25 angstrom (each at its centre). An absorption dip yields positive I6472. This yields 6.5 angstrom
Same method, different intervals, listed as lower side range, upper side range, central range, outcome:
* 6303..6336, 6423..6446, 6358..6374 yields 0.15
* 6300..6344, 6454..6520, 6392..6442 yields 0.71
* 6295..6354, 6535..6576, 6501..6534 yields 6.33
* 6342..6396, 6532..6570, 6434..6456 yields 2.94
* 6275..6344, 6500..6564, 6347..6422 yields 3.50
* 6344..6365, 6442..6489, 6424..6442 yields 0.06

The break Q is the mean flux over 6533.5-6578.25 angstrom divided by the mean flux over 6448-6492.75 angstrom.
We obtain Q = 1.2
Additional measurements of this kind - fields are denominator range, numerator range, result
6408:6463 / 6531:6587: 1.26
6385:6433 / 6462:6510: 1.01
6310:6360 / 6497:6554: 1.02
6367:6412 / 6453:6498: 1.01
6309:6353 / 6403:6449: 0.99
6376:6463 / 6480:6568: 1.12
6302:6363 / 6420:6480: 1.01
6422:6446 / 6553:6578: 1.38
